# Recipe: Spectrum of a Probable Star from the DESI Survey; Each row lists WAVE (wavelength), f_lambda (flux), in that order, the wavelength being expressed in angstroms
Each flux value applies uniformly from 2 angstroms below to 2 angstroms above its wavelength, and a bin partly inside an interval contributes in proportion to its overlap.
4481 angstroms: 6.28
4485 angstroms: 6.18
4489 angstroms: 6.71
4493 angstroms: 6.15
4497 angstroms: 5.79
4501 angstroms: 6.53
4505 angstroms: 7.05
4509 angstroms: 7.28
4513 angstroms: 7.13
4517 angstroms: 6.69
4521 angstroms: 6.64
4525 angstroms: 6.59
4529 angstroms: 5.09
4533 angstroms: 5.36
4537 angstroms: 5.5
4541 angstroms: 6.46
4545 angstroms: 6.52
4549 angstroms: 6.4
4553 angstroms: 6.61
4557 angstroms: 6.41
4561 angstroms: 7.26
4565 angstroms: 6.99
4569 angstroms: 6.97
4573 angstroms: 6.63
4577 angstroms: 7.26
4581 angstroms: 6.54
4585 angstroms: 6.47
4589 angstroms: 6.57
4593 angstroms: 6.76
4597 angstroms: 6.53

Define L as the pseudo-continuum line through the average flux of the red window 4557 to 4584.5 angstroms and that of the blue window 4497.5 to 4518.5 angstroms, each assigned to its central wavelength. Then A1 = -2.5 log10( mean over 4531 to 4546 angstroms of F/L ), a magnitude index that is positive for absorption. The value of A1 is 0.16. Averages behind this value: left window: 6.86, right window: 6.88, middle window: 5.92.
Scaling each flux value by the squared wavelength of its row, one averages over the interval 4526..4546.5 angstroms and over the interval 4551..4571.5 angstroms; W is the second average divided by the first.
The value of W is 1.19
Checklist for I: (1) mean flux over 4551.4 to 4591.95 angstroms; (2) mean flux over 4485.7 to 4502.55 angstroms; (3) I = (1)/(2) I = 1.08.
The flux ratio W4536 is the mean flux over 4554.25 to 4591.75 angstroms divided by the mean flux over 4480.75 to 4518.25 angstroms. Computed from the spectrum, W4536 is 1.03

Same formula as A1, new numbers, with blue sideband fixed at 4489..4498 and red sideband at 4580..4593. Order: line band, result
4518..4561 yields 0.02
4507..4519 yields -0.13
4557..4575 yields -0.07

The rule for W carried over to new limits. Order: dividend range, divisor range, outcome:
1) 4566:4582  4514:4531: 1.12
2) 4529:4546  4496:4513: 0.87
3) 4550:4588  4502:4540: 1.09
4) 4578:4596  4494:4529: 1.04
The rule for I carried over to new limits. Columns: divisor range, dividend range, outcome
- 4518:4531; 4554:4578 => 1.12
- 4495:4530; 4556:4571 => 1.06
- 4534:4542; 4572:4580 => 1.19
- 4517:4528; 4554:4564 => 1.05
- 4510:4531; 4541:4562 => 1.02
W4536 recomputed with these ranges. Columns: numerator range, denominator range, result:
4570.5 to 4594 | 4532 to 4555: 1.09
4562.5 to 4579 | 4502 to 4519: 0.99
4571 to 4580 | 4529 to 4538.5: 1.29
